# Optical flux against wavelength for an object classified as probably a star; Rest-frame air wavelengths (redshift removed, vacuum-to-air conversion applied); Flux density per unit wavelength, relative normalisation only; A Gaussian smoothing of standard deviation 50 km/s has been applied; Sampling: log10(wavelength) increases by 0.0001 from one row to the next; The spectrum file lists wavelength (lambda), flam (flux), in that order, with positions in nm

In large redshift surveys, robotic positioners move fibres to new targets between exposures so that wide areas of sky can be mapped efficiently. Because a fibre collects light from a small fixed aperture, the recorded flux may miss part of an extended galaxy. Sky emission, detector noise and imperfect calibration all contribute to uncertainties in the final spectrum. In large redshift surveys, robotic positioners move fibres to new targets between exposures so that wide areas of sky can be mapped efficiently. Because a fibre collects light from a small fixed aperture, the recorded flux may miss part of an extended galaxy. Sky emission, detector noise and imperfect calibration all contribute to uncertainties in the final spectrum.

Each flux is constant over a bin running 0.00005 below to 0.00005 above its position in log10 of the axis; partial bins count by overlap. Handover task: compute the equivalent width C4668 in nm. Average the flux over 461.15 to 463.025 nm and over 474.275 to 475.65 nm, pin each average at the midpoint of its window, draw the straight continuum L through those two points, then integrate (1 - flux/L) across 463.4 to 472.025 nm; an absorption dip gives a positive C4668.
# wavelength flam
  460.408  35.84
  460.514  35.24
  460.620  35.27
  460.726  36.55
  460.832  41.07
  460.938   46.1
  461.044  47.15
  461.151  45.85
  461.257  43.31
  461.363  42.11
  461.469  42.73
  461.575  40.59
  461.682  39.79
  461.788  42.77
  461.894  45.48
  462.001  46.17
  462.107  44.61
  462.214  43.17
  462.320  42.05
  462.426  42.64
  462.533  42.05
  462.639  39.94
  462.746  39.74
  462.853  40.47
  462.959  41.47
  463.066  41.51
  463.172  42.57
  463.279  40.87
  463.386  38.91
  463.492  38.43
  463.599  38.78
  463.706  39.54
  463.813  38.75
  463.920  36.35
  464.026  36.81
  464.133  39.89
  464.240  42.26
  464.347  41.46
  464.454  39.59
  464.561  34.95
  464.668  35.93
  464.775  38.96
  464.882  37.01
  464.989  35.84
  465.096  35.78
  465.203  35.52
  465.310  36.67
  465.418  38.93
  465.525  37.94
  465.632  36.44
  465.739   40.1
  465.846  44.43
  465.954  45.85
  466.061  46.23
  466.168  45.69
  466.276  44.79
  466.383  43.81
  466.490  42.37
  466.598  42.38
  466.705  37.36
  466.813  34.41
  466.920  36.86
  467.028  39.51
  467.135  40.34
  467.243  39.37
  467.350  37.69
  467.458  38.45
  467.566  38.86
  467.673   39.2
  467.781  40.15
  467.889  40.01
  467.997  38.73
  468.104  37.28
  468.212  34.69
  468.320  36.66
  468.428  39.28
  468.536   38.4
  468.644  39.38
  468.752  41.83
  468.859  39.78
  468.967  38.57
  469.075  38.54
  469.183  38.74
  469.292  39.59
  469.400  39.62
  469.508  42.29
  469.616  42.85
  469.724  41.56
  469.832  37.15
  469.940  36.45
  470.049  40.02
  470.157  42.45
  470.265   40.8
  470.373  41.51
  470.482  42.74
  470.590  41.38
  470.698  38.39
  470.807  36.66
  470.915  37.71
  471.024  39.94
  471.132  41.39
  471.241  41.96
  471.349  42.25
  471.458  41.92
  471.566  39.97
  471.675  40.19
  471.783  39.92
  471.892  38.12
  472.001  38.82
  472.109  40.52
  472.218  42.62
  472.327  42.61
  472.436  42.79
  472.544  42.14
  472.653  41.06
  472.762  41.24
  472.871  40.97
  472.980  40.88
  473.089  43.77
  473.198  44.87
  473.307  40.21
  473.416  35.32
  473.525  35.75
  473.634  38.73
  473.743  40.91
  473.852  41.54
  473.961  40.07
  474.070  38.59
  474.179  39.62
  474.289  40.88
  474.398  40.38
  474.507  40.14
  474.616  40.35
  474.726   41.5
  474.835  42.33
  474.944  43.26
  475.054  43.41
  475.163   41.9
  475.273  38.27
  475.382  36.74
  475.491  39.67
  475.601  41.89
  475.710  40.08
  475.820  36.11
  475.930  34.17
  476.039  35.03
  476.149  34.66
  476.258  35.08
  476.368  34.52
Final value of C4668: 0.453 nm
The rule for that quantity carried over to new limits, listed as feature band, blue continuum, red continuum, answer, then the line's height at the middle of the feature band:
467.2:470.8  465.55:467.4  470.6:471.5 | 0.09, 40.5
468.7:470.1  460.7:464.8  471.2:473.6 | 0.04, 40.9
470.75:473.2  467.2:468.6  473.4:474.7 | -0.11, 39.1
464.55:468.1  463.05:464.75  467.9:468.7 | -0.09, 38.4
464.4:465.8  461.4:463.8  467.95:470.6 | 0.12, 40.8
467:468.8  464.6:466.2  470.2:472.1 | 0.04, 39.7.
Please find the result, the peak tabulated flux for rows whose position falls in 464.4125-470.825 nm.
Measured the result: 46.23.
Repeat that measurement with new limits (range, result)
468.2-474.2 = 44.87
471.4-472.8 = 42.79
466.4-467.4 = 42.38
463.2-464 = 40.87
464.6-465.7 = 38.96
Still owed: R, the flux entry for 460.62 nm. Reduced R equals 35.27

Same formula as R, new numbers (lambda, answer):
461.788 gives 42.77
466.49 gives 42.37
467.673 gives 39.2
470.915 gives 37.71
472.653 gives 41.06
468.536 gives 38.4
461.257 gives 43.31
